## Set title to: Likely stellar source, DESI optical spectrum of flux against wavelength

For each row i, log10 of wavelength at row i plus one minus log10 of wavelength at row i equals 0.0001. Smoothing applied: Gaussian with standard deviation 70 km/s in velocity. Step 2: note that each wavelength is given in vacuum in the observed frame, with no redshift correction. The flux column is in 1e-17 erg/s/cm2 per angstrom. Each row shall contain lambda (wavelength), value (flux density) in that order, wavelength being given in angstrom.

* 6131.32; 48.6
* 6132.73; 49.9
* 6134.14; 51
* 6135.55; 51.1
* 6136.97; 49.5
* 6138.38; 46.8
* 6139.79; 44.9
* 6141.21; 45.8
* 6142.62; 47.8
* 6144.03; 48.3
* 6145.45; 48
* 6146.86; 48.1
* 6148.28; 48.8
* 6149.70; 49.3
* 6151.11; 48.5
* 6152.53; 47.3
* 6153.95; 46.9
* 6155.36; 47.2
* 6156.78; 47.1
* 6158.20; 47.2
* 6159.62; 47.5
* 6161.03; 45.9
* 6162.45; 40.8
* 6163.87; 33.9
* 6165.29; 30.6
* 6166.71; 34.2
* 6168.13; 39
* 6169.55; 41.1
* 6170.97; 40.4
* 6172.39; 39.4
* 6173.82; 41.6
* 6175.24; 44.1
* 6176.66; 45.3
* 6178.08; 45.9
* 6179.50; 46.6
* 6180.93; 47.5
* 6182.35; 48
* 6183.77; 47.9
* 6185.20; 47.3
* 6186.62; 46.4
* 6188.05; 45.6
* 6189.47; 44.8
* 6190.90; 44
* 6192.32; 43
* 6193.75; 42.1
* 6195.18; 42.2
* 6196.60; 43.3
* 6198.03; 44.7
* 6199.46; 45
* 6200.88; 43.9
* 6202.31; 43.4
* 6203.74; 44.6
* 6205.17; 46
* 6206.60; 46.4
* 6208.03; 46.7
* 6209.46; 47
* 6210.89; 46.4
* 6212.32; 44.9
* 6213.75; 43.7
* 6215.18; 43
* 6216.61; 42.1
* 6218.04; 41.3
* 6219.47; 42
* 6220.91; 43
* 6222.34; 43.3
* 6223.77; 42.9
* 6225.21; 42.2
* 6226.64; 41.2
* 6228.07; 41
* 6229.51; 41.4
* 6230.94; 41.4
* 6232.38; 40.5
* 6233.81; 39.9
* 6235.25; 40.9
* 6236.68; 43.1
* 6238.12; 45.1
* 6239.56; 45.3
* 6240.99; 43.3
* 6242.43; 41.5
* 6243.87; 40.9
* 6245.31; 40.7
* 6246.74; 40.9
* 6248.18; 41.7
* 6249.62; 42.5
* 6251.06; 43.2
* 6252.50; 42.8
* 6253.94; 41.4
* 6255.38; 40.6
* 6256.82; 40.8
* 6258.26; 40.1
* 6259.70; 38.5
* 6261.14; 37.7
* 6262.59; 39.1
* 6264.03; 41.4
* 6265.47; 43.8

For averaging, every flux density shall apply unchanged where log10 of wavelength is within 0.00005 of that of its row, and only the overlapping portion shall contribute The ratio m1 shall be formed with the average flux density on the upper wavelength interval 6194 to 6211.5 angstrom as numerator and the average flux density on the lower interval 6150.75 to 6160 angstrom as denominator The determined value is 0.95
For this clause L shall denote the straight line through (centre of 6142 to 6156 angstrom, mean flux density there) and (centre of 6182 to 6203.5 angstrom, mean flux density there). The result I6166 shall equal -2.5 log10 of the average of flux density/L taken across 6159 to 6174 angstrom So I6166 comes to 0.186 mag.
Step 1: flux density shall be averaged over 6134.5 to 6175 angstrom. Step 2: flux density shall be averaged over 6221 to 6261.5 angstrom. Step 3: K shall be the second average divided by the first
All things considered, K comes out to 0.9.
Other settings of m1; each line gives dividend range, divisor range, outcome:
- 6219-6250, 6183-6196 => 0.94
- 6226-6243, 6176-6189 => 0.90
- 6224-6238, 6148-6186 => 0.94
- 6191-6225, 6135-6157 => 0.92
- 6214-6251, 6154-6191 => 0.97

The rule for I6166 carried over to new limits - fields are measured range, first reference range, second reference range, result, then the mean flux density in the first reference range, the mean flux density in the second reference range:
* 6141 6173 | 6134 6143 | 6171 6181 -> 0.05 mag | 48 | 43.8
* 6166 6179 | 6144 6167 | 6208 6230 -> 0.08 mag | 44.8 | 43.2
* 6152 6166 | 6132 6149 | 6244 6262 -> 0.09 mag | 48.3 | 40.9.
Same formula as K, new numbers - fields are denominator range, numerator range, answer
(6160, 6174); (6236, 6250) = 1.10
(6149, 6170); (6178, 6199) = 1.05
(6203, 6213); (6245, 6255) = 0.91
